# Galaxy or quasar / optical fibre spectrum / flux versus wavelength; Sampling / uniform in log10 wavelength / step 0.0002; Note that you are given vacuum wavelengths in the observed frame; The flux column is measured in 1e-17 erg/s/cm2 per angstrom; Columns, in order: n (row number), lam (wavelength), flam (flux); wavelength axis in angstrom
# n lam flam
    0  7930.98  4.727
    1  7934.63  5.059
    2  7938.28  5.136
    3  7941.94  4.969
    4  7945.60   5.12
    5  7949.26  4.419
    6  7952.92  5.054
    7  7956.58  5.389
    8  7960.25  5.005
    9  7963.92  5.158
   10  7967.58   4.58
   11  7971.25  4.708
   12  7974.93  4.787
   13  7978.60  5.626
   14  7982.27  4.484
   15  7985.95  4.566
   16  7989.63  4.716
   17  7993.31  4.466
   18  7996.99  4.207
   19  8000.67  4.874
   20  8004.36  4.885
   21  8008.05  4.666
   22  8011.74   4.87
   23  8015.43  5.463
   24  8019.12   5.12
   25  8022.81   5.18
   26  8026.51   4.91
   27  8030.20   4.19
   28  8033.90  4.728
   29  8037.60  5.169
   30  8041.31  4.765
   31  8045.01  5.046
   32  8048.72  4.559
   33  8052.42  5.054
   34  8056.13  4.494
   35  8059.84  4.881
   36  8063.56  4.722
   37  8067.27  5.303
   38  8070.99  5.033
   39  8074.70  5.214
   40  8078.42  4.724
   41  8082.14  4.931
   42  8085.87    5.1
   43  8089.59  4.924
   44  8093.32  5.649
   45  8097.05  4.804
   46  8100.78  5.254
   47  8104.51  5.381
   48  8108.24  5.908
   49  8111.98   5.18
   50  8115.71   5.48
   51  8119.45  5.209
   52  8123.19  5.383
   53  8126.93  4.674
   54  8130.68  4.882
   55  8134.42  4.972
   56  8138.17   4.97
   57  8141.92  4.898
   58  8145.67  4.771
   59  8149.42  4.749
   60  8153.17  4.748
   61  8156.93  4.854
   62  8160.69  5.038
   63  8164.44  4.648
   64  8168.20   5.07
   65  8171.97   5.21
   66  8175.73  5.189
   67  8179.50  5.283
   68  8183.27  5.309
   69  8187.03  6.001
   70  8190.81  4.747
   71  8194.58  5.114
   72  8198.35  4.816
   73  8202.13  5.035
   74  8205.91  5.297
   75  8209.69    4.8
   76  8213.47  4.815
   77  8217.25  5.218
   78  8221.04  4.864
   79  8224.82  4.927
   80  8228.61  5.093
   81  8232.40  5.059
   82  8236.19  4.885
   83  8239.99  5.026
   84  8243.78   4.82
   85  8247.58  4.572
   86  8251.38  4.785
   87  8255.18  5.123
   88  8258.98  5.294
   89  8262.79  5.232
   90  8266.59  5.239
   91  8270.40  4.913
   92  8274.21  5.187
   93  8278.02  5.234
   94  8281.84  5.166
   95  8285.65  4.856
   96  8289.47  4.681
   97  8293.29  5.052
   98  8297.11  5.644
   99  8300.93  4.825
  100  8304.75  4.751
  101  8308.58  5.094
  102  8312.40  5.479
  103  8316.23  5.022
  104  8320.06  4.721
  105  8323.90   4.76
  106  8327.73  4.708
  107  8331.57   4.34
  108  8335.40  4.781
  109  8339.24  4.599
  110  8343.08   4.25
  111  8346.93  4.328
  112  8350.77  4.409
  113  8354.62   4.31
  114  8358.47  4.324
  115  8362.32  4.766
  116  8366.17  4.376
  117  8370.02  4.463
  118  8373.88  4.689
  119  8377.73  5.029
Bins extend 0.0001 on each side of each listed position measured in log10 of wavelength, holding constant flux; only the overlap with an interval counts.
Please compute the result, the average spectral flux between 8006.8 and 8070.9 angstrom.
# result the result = 4.9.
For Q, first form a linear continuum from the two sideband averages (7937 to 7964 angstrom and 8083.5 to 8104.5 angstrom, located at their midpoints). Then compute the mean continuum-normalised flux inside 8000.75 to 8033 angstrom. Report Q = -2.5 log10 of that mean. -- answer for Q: 0.04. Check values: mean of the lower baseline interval 5.02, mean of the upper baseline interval 5.16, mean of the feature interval 4.9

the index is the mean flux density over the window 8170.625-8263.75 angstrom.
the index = 5.06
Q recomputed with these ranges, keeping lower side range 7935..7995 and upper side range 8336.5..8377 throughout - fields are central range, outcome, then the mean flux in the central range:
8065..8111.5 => -0.09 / 5.18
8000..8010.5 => 0.01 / 4.8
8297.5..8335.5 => -0.08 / 4.88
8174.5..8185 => -0.13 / 5.26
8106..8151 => -0.08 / 5.09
